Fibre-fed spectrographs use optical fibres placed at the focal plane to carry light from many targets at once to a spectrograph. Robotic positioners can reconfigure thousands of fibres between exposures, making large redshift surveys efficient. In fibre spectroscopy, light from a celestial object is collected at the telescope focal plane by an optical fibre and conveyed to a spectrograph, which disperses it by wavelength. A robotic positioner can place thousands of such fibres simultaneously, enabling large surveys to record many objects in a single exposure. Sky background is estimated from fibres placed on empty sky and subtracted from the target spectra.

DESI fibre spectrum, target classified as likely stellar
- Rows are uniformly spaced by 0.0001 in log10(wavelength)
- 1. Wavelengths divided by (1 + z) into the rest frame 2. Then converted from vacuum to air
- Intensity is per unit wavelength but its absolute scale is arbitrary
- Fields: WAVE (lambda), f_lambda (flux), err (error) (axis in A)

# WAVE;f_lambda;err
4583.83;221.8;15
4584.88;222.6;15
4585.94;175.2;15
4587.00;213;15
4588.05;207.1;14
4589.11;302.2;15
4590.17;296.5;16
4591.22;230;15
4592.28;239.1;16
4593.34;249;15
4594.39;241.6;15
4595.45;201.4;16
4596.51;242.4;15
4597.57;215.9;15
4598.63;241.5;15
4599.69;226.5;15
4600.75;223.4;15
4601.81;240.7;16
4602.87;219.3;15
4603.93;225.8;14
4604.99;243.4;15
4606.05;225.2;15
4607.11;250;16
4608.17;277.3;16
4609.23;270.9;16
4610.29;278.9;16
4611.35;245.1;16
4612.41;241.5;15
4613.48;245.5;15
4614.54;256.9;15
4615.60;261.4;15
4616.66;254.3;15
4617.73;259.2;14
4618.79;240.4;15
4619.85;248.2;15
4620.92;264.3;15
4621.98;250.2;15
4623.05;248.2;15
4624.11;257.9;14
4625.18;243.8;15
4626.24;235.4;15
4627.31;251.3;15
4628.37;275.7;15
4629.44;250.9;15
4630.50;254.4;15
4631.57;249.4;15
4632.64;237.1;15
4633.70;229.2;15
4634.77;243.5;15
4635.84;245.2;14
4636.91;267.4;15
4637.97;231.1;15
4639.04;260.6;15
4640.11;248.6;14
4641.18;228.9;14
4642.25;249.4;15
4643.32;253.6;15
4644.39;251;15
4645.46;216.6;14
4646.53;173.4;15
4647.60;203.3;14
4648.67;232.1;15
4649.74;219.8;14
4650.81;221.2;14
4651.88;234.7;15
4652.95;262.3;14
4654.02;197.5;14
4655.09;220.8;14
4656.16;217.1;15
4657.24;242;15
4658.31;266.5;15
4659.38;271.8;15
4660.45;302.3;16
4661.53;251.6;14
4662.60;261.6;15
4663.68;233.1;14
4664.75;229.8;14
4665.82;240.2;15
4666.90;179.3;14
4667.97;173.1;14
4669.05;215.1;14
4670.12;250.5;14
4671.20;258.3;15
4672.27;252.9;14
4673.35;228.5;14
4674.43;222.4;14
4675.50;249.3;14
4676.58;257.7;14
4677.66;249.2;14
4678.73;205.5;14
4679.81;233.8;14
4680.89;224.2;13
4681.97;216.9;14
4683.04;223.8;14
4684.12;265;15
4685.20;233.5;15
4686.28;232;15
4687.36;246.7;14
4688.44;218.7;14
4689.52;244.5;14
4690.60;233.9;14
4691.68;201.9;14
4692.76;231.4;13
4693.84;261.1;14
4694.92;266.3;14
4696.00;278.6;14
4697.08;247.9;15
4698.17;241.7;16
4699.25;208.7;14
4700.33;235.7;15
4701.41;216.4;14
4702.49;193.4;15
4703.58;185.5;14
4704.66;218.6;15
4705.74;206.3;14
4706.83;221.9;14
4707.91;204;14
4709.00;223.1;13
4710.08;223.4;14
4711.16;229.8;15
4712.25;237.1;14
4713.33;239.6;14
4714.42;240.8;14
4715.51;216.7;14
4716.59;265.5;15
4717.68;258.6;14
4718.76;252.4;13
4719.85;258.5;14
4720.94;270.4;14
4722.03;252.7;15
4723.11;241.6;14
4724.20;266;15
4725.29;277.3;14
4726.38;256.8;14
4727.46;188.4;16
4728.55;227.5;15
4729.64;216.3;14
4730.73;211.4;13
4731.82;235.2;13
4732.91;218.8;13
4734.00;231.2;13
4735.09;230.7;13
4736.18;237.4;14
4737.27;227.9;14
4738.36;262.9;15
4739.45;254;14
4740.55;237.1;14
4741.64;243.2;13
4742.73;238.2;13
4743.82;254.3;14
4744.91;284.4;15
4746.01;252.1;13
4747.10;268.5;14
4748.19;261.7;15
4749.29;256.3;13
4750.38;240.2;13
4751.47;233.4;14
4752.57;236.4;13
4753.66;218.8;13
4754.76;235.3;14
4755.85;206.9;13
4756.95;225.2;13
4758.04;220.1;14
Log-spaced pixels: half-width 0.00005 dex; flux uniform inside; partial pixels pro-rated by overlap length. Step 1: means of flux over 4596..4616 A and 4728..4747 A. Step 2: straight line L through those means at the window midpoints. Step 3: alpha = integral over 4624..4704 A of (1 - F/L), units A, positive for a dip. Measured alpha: 1.8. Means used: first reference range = 244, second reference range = 240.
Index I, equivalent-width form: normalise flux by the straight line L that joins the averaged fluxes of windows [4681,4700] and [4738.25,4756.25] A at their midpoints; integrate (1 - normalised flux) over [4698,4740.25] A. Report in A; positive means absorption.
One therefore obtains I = 1.6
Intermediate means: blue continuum 238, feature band 233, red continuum 246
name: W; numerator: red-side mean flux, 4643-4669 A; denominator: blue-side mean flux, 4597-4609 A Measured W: 0.98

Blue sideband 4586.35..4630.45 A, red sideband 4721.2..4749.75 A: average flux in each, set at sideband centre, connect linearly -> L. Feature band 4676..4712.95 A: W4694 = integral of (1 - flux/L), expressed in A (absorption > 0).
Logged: 2.2 A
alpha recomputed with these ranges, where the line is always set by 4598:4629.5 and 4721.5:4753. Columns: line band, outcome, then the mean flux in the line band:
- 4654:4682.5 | 1.2 A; 236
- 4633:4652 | 1.0 A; 234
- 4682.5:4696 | 0.3 A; 240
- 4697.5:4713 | 1.7 A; 218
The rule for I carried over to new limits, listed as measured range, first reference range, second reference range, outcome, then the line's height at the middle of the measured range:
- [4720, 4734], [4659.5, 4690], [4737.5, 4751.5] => 0.6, 249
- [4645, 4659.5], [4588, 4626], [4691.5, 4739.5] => 1.0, 242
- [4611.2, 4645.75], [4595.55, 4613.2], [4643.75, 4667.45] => -1.7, 237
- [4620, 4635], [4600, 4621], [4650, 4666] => -0.2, 246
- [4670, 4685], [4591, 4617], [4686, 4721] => -0.2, 235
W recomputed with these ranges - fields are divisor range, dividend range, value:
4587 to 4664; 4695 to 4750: 0.98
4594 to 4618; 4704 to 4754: 0.99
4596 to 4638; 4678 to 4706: 0.93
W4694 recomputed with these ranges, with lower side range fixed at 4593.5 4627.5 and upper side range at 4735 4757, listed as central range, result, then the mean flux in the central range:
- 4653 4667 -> 0.1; 242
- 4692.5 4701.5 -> 0.0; 245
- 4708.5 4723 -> 0.0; 244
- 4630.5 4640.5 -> -0.1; 246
